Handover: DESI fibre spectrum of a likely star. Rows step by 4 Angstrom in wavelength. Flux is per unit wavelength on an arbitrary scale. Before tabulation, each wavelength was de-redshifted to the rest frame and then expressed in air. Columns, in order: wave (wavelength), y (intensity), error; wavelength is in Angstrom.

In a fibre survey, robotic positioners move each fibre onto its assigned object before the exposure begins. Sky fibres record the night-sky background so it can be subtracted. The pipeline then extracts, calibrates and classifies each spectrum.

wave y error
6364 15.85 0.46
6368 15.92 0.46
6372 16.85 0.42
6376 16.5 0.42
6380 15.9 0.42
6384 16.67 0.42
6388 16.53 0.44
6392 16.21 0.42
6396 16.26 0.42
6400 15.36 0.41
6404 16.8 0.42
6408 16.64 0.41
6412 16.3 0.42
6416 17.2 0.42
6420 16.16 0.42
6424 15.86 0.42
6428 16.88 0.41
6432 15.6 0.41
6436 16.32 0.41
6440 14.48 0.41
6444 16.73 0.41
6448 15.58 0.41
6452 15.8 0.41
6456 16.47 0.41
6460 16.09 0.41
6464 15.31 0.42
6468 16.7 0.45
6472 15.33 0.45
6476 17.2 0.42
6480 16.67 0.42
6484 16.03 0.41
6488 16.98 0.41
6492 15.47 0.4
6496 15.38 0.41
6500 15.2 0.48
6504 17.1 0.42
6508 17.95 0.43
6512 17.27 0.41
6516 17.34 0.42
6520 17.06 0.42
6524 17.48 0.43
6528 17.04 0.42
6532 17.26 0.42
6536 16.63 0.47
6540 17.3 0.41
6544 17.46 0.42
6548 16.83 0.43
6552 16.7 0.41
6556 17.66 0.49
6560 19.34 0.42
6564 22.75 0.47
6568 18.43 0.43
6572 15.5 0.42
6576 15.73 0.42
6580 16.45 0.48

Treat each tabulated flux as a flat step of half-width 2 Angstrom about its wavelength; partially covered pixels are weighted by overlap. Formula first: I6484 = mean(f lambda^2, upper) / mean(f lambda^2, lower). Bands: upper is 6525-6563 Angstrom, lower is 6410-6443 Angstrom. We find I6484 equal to 1.13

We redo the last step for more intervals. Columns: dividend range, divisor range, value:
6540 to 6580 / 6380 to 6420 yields 1.14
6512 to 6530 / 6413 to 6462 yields 1.10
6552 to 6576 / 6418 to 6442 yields 1.20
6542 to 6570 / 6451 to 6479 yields 1.17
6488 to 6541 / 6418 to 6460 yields 1.08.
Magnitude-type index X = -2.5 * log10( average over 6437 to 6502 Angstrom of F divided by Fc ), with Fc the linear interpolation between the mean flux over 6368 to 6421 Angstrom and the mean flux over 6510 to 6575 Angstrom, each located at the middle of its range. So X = 0.07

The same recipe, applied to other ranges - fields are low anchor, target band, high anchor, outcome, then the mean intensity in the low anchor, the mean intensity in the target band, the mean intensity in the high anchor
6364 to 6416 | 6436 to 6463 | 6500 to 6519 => 0.06 mag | 16.3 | 15.9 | 17.2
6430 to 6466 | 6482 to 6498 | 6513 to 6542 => 0.04 mag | 15.8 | 16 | 17.2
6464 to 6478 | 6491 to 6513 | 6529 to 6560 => 0.02 mag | 16.3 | 16.4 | 17.3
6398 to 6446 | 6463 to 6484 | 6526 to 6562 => 0.03 mag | 16.2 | 16.3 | 17.4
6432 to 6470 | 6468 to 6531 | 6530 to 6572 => 0.02 mag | 15.9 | 16.6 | 17.9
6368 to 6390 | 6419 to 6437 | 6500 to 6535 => 0.04 mag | 16.4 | 16.2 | 17.2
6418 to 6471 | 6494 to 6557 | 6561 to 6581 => 0.02 mag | 16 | 17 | 17.9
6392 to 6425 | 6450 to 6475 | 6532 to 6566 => 0.06 mag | 16.3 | 16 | 18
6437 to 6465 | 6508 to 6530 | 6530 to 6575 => -0.01 mag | 15.8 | 17.3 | 17.8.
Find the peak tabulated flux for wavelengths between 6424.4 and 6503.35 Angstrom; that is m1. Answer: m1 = 17.2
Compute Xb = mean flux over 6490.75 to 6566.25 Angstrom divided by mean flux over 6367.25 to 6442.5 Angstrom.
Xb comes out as 1.1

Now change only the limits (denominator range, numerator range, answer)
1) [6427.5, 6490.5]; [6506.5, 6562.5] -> 1.08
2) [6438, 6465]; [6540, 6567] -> 1.16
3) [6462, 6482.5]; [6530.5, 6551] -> 1.05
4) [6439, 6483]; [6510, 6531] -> 1.07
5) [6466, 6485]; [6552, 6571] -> 1.16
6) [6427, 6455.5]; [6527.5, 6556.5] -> 1.07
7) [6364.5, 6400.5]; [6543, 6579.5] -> 1.09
